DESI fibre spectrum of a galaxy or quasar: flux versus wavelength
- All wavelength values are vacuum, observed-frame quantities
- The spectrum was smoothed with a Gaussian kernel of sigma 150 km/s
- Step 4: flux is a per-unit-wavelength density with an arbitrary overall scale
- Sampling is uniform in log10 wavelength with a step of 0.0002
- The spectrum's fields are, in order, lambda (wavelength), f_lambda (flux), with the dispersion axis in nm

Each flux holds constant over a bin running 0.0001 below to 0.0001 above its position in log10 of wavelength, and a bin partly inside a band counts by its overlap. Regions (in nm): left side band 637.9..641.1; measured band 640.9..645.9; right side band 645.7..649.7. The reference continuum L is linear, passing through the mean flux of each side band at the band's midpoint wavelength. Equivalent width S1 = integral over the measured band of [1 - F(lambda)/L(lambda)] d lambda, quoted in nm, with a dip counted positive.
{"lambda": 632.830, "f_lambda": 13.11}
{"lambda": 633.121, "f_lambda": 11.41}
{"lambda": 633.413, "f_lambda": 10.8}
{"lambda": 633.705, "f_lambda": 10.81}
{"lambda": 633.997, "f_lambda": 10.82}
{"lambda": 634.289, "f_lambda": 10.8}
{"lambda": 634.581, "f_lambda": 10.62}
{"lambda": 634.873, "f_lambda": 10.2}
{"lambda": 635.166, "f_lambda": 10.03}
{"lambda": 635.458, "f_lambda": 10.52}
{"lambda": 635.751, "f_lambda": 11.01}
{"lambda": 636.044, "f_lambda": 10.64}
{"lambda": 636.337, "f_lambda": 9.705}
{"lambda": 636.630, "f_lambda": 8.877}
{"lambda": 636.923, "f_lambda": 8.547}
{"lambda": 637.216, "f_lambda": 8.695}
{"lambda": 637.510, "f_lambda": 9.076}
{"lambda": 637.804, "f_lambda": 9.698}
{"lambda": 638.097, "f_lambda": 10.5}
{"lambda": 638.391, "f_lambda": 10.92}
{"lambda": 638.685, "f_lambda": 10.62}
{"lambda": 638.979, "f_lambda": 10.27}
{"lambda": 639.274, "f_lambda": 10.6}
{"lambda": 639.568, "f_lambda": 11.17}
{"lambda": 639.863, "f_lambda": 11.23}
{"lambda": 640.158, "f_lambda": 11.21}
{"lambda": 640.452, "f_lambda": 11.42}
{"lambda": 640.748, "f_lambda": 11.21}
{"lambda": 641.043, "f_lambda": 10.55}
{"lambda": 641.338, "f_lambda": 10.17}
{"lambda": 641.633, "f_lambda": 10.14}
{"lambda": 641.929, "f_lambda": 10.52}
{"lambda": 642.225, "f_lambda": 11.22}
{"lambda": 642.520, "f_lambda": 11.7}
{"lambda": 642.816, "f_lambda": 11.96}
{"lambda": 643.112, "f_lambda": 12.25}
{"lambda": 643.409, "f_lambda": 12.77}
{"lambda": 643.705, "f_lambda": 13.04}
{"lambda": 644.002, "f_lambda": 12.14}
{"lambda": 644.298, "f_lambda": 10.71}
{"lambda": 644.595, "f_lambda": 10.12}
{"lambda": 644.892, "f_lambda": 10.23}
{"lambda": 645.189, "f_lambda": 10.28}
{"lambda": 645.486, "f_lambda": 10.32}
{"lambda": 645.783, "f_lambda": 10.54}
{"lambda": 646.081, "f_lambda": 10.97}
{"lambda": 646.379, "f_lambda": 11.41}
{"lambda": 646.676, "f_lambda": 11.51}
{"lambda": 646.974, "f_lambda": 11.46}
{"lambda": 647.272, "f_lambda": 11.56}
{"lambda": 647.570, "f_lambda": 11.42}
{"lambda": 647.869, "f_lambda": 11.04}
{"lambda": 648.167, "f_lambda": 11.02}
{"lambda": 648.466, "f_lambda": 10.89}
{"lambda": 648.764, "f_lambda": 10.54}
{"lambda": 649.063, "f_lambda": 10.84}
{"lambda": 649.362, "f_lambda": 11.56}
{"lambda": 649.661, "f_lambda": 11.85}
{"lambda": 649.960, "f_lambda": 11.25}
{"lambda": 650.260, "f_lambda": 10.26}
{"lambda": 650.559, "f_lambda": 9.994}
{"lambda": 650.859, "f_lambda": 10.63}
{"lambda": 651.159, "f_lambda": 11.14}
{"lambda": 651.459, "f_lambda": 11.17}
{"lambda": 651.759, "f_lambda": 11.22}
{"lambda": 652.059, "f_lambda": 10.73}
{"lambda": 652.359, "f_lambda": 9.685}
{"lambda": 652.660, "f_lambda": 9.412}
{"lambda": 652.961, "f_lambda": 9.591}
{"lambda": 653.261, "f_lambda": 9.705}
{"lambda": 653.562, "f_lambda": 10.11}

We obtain -0.04 nm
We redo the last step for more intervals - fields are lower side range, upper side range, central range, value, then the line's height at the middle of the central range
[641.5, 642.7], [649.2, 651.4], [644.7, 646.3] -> 0.07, 10.9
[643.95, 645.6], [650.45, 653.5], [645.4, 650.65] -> -0.30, 10.5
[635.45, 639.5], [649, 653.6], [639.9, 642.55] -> -0.19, 10.1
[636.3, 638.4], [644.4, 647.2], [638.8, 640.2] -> -0.16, 9.75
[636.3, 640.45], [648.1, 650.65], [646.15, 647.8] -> -0.10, 10.8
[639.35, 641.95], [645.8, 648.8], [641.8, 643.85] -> -0.18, 11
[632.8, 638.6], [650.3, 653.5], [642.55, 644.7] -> -0.33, 10.3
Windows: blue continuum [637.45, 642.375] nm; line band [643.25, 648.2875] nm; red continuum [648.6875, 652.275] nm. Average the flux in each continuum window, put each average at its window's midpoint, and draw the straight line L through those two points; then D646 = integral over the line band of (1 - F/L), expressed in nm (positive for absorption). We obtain -0.19 nm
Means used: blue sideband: 10.6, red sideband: 10.9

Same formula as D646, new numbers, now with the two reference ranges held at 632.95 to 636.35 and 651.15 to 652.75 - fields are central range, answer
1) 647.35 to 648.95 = -0.06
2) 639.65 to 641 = -0.07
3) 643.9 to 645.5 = 0.00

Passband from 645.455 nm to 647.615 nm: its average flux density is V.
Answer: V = 11.2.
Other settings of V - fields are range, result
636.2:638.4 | 9.42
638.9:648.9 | 11.1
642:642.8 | 11.5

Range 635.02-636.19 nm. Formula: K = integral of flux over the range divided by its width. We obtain 10.6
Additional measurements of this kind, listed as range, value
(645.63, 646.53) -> 11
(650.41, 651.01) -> 10.3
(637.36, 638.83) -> 10.2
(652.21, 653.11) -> 9.55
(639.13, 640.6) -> 11.1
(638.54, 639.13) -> 10.4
